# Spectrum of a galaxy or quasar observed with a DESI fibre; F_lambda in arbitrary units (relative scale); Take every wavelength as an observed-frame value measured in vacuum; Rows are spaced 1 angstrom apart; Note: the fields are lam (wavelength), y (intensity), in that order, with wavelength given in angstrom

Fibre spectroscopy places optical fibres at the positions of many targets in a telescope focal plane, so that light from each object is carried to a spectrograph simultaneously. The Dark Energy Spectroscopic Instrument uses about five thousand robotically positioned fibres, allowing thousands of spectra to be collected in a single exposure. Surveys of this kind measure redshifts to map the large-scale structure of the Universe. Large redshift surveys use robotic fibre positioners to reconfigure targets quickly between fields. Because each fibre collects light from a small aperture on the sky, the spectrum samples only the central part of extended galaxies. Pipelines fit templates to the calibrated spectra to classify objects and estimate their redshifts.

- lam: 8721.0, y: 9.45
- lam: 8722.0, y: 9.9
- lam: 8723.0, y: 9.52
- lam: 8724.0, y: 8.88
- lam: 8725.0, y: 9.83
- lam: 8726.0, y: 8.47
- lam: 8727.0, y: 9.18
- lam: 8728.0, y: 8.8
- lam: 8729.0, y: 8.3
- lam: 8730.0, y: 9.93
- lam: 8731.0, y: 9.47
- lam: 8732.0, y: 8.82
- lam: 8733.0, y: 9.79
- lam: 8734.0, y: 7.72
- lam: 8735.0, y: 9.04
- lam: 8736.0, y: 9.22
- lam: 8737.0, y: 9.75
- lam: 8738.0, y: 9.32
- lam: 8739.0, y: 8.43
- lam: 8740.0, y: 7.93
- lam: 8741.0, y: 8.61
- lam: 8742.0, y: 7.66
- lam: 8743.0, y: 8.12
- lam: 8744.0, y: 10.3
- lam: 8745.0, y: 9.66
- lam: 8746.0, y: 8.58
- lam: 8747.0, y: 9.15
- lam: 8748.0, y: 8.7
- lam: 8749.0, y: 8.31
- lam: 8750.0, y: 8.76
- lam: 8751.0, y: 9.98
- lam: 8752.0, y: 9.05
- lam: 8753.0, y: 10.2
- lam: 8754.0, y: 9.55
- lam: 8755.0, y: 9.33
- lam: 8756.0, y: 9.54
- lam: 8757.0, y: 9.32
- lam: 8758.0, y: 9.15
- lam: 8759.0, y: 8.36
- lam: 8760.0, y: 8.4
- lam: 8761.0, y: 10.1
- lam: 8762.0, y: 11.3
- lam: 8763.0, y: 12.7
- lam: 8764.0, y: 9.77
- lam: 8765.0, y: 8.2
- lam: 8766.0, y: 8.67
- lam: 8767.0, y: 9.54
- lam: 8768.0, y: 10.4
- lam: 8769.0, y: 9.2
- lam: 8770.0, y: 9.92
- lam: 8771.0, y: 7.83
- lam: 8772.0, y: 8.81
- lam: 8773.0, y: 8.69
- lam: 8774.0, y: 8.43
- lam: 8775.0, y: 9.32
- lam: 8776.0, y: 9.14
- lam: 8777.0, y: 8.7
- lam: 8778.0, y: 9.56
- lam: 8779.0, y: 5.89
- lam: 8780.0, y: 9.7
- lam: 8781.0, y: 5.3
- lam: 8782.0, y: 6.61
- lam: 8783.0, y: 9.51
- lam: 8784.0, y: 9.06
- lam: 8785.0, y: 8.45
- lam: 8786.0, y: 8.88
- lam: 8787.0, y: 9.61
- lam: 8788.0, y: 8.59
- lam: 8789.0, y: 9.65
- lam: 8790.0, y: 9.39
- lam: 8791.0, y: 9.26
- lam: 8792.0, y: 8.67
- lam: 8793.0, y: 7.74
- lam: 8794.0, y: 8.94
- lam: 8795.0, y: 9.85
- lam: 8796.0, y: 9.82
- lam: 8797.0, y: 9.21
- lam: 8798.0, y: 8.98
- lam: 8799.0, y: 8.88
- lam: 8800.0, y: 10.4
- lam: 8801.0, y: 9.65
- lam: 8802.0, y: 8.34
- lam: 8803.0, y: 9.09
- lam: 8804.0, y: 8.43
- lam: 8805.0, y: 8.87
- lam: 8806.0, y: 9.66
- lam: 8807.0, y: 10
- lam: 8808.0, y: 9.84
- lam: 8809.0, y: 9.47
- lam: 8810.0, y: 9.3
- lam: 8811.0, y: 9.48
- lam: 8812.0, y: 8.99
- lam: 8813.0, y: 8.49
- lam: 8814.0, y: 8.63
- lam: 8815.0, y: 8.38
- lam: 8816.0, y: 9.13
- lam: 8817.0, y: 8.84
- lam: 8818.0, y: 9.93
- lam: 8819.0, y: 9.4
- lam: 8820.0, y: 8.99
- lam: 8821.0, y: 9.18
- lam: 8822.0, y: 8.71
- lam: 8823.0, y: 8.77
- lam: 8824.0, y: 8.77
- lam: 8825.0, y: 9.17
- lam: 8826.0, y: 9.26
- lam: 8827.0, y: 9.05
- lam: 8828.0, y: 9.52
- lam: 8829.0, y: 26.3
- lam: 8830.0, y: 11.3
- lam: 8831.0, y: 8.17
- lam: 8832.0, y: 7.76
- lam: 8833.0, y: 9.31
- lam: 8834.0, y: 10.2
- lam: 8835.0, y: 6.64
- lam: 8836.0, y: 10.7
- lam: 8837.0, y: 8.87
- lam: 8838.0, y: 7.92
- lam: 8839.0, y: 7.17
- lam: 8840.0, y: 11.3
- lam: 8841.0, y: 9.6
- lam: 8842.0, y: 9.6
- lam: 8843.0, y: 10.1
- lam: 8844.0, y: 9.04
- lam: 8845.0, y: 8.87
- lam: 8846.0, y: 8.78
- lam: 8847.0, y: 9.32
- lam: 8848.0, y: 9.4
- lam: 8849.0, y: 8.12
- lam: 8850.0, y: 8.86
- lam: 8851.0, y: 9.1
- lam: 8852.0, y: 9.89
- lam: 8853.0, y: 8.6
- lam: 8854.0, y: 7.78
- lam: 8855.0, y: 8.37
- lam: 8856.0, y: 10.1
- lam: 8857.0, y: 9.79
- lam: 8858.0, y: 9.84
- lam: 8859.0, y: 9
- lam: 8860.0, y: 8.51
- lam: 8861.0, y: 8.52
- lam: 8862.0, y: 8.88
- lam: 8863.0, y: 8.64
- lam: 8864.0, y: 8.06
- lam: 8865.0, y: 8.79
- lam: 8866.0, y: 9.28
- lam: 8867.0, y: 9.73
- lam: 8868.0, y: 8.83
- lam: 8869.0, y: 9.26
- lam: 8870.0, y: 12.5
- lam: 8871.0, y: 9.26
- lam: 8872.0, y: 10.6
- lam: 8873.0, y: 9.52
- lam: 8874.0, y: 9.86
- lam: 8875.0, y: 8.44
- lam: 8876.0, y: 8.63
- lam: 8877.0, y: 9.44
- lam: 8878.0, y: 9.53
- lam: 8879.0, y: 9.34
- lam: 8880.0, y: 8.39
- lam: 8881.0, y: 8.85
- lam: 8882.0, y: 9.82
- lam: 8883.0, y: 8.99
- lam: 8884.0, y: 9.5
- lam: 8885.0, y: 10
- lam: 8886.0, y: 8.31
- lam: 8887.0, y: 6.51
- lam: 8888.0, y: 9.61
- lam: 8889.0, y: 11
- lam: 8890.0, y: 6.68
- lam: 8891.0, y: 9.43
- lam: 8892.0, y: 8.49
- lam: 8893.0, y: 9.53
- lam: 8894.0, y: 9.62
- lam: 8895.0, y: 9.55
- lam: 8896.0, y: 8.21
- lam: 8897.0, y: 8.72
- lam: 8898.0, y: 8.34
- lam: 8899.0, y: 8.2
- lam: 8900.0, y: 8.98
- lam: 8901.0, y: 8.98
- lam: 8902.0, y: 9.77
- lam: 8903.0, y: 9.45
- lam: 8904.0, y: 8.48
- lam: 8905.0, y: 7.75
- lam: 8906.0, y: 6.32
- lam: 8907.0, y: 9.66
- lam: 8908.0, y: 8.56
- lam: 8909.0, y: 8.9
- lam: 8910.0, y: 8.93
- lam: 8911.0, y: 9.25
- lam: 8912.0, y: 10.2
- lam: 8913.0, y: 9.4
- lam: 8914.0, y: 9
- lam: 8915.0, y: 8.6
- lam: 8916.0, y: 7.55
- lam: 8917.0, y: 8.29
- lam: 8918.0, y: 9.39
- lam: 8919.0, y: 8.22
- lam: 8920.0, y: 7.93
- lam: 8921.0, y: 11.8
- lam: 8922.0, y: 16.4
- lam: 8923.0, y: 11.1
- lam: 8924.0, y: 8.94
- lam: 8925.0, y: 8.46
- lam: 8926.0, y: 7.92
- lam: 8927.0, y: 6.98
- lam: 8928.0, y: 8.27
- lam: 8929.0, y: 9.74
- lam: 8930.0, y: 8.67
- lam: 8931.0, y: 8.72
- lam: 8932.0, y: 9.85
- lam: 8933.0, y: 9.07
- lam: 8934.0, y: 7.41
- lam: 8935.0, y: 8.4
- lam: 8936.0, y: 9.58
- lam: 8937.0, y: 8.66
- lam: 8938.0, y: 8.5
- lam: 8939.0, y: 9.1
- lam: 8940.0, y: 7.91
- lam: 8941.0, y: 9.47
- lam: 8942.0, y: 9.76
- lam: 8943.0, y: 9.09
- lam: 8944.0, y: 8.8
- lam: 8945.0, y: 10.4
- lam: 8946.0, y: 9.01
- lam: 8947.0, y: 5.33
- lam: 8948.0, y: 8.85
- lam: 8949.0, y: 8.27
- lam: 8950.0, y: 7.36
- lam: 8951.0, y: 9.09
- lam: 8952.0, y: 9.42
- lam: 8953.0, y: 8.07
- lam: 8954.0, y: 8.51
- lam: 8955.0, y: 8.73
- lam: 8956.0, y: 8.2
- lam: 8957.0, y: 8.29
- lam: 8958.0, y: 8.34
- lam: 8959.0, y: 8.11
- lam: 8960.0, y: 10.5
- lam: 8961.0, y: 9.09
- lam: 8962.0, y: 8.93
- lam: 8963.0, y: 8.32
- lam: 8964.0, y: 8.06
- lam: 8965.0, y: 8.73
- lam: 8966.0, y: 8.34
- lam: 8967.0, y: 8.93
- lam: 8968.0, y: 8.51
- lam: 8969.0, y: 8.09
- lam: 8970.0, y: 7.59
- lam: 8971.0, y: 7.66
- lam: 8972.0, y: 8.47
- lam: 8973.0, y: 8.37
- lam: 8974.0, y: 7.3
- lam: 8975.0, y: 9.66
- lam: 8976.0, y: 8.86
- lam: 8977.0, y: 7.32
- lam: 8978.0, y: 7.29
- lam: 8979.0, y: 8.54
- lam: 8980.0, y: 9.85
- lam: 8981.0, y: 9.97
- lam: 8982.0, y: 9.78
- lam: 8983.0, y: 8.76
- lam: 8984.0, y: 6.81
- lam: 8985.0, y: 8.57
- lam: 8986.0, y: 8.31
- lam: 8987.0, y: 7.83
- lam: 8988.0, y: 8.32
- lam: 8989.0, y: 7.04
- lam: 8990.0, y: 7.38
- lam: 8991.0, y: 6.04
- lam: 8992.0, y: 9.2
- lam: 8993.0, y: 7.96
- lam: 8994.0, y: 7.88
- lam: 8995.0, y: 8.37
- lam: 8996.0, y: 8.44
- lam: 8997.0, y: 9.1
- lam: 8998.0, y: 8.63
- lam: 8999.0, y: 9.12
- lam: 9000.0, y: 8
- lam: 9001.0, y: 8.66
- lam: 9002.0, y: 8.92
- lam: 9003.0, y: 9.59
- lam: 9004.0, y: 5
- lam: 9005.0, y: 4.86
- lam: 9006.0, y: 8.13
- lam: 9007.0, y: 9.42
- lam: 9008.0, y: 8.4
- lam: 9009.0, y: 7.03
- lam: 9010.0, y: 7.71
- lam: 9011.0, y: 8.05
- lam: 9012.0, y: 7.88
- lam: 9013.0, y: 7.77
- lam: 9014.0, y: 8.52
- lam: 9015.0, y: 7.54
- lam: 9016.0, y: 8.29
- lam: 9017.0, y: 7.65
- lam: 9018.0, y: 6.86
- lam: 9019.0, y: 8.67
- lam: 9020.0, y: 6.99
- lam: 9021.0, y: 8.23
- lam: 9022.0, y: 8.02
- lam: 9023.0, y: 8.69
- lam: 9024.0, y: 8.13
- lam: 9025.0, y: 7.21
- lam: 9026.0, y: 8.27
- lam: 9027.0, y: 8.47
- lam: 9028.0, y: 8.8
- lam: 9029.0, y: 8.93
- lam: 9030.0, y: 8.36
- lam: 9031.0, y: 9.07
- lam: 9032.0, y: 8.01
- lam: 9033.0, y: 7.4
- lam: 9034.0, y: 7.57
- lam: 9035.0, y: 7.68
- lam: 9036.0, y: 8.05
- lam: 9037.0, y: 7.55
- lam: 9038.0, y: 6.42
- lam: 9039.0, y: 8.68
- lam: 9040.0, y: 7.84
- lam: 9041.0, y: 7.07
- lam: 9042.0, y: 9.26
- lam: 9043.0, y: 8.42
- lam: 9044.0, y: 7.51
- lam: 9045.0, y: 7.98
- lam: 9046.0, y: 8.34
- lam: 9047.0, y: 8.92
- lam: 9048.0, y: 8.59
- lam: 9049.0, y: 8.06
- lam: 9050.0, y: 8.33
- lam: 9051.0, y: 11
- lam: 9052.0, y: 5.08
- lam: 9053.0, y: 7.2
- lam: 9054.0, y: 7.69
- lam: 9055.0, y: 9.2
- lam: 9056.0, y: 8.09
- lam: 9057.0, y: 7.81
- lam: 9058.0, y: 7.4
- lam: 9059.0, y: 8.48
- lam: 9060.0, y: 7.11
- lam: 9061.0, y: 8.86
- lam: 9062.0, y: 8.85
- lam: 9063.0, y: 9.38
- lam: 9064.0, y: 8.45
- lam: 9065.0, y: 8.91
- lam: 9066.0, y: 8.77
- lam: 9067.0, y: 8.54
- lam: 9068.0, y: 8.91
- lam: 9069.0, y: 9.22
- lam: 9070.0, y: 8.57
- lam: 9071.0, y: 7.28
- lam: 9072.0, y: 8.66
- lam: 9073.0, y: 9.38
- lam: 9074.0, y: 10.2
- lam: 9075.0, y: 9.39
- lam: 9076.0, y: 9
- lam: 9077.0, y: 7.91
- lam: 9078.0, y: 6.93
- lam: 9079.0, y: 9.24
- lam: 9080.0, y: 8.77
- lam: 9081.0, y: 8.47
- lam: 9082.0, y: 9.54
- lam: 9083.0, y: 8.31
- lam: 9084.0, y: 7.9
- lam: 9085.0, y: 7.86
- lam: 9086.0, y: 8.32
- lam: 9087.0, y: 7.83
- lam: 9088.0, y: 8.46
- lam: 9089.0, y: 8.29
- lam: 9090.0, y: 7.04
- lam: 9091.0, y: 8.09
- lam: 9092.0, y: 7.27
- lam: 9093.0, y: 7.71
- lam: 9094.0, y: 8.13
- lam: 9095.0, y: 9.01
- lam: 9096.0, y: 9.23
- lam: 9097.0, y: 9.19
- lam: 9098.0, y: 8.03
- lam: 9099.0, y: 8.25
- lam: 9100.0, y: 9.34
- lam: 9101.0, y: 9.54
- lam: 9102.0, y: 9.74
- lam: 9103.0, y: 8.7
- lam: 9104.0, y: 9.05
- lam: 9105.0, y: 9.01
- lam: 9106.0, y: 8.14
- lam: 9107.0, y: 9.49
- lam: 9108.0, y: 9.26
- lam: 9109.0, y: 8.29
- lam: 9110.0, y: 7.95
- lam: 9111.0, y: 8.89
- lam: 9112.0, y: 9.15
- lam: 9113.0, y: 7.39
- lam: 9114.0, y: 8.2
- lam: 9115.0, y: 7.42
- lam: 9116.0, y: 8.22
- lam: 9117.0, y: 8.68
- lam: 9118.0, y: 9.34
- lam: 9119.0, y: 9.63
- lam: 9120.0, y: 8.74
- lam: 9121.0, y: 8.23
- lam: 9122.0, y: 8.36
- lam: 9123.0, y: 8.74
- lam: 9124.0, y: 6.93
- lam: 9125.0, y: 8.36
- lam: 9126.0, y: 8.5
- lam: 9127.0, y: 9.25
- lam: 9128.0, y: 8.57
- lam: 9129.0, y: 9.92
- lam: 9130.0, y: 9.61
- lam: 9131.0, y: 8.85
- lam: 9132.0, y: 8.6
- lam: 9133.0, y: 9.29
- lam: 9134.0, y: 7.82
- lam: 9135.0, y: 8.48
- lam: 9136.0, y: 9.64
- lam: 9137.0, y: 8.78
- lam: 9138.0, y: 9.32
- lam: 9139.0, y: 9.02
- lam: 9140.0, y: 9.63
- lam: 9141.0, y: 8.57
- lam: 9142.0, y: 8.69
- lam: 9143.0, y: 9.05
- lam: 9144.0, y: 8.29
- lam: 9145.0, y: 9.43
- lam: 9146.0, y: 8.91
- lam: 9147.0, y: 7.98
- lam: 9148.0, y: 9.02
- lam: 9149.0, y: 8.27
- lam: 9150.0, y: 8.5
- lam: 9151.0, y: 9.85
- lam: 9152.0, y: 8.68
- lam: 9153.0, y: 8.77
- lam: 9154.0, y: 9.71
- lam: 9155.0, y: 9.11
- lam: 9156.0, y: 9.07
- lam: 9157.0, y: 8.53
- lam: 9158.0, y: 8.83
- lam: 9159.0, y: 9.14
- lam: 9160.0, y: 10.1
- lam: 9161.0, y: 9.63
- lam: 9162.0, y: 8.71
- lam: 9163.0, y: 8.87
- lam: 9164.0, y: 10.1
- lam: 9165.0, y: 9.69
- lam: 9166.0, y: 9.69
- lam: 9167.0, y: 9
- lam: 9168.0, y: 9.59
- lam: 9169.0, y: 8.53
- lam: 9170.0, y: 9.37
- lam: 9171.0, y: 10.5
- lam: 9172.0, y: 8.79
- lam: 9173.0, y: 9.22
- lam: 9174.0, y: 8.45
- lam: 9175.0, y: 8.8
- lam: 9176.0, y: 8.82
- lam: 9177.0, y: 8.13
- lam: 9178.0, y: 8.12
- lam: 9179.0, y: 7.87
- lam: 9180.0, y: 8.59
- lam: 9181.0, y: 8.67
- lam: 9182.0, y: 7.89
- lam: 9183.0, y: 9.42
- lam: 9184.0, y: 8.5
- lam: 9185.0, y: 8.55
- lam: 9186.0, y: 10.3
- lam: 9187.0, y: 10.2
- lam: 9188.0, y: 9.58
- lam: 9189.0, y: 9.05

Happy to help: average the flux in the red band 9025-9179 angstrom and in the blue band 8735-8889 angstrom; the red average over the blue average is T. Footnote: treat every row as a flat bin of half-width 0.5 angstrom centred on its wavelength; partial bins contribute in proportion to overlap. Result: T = 0.93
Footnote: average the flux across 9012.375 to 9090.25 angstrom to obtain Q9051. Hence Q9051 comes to 8.24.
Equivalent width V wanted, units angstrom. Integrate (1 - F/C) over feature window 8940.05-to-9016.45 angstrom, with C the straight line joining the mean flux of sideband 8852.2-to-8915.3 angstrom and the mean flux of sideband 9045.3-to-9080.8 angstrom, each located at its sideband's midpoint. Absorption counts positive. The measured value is 3.64 angstrom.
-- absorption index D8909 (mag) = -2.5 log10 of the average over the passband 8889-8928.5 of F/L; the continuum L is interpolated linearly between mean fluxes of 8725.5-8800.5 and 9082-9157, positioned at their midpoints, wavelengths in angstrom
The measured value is -0.015 mag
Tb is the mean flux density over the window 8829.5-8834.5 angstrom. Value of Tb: 9.35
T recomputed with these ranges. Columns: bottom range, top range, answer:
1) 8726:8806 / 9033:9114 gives 0.93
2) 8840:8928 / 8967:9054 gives 0.89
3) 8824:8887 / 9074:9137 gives 0.91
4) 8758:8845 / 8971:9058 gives 0.87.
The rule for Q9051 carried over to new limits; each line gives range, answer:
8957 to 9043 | 8.17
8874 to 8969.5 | 8.88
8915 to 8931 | 9.27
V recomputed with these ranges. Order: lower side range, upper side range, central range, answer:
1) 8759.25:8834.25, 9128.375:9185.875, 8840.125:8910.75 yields 1.41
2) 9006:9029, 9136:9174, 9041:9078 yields -0.23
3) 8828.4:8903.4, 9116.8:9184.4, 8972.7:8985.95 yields 0.91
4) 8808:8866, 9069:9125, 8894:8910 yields 0.78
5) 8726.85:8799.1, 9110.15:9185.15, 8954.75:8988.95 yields 1.78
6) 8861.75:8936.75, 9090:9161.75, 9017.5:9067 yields 4.13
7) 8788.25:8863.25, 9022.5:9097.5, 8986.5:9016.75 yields 2.09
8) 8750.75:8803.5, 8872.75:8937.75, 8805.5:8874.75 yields -2.85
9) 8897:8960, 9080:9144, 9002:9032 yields 2.67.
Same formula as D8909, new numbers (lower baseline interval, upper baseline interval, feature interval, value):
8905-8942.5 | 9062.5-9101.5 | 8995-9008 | 0.080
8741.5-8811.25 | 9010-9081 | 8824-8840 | -0.133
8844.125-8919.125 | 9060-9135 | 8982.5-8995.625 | 0.119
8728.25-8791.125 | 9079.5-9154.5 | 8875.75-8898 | -0.012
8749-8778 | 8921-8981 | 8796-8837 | -0.045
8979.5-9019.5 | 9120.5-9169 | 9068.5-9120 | 0.011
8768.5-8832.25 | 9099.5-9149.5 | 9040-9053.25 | 0.094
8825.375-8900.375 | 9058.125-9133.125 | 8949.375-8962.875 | 0.047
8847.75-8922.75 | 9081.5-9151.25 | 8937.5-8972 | 0.051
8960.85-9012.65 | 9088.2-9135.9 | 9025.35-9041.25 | 0.044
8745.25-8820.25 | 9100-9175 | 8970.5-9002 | 0.085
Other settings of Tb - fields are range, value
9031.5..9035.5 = 7.66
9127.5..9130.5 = 9.37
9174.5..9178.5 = 8.47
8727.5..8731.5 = 9.12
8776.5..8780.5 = 8.46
